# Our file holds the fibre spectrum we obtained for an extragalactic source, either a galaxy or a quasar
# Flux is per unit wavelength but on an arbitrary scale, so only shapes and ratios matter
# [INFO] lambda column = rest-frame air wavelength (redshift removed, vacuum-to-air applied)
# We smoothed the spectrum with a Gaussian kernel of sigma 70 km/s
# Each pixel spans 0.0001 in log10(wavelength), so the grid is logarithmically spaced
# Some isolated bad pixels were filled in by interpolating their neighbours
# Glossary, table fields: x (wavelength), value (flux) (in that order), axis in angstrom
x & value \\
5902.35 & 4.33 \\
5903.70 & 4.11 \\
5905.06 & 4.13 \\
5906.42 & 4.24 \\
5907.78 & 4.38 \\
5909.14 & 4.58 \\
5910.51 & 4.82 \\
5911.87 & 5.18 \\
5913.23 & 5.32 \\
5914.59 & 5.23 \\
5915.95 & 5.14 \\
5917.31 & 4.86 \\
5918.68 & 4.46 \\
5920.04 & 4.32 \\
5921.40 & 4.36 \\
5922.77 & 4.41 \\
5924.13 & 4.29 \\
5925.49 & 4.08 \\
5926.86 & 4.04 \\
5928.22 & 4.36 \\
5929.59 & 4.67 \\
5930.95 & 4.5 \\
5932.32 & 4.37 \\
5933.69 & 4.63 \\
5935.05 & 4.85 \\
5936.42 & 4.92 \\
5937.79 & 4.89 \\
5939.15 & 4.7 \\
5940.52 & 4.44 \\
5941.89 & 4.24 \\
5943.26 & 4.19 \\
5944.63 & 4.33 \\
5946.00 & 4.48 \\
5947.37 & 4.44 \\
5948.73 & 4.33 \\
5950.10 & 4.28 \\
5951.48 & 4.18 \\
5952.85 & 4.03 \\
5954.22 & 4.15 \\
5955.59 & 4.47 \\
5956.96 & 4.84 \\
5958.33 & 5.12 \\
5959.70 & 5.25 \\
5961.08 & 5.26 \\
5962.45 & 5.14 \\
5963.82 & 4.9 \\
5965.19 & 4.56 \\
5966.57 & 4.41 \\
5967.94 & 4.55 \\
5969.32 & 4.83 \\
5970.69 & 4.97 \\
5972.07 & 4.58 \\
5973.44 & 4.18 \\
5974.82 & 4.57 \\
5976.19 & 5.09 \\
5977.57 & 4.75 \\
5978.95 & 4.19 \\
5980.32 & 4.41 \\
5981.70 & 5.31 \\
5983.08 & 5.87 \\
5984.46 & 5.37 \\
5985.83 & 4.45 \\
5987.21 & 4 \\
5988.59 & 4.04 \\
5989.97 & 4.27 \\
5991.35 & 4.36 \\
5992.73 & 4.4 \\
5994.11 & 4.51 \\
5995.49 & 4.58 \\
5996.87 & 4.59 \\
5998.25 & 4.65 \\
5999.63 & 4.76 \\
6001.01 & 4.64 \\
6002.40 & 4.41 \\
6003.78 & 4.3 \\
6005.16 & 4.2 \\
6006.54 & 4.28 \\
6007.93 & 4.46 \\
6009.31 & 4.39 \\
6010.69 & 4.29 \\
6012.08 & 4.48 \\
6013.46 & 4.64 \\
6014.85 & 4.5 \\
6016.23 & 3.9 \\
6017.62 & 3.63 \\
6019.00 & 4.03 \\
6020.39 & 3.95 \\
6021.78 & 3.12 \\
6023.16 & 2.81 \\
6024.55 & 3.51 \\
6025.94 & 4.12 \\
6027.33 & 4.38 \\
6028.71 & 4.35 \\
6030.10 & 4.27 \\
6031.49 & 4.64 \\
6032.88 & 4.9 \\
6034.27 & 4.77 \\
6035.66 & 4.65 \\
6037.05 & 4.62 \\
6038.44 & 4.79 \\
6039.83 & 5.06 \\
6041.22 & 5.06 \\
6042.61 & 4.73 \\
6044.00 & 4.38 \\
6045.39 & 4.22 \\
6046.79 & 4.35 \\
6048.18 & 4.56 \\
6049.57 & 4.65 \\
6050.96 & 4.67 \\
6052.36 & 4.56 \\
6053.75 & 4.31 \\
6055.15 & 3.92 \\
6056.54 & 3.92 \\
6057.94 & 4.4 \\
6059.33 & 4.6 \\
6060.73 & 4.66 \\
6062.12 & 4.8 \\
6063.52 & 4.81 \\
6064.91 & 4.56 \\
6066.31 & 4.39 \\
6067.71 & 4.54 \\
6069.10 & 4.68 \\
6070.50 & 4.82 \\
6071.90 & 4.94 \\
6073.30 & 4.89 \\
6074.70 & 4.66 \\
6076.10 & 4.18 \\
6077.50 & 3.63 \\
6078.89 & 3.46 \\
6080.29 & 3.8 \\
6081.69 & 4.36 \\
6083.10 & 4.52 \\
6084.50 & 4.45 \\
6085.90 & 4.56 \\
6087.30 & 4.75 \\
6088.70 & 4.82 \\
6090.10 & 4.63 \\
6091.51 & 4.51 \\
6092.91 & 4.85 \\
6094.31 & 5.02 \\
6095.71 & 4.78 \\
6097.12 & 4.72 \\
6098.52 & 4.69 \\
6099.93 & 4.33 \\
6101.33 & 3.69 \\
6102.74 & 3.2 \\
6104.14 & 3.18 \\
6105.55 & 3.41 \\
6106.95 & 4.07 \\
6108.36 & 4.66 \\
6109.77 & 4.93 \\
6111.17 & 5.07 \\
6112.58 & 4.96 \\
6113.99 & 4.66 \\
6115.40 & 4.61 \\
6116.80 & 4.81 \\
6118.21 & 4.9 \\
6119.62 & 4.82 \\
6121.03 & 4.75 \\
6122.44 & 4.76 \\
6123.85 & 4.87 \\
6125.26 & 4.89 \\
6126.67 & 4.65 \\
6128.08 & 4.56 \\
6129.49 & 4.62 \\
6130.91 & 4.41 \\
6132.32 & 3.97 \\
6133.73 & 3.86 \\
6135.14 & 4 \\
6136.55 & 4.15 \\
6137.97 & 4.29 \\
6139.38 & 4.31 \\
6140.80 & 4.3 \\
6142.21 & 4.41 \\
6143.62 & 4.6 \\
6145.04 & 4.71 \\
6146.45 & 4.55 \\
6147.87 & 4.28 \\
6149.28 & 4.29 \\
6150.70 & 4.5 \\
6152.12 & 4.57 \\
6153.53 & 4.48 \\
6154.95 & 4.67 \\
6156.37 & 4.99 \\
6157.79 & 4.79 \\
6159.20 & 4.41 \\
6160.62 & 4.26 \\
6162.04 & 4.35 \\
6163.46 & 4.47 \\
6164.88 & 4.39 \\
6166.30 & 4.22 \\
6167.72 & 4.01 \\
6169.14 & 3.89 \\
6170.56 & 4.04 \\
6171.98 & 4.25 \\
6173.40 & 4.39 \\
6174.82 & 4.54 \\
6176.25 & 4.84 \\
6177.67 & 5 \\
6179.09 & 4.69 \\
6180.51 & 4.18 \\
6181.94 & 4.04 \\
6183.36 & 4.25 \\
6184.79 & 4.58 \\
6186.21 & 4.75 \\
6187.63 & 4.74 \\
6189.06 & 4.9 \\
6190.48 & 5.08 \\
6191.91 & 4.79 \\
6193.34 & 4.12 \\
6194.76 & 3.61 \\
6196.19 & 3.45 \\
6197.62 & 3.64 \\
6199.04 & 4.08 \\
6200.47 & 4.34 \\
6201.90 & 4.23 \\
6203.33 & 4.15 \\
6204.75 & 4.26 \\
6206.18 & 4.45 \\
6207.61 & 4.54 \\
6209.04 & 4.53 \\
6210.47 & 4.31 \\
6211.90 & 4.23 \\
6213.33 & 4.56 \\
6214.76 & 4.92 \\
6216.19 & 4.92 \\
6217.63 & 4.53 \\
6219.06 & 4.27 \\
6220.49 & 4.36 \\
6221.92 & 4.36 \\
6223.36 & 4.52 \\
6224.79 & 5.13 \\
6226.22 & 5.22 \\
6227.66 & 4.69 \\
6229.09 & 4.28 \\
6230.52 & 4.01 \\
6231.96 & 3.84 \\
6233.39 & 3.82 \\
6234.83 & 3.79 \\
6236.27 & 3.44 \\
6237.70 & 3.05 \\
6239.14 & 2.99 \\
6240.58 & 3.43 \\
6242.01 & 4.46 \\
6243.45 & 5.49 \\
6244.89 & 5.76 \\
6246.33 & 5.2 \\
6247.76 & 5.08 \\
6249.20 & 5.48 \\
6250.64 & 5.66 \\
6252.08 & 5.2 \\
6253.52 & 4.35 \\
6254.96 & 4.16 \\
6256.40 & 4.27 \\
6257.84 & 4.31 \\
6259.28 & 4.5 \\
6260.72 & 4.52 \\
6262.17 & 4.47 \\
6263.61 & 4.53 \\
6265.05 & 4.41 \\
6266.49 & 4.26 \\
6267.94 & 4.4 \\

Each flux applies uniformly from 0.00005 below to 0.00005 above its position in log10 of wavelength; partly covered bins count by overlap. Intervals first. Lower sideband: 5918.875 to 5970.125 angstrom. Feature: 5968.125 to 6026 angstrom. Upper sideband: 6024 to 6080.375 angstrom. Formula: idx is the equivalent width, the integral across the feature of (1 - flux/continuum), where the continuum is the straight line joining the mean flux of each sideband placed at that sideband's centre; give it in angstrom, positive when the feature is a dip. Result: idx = 1.5 angstrom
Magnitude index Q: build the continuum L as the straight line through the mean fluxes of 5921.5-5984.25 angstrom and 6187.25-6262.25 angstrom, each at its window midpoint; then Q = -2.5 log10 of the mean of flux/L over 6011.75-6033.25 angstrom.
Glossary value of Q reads 0.13 mag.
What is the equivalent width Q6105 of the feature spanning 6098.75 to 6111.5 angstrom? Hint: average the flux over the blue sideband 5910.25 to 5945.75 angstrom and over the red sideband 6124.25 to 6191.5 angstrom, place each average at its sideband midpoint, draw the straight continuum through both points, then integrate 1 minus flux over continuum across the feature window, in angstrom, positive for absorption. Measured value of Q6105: 1.2 angstrom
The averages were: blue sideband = 4.6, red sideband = 4.45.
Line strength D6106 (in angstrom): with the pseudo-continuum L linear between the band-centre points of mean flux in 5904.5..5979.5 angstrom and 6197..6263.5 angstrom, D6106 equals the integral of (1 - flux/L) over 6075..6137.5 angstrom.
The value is 1.1 angstrom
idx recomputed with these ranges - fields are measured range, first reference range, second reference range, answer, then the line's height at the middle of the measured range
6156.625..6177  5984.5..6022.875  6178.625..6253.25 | 0.17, 4.4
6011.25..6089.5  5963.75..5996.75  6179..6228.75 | 3.03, 4.57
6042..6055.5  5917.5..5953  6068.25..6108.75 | -0.23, 4.37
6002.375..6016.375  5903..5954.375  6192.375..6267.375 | 0.33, 4.47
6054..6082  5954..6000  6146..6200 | 0.95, 4.55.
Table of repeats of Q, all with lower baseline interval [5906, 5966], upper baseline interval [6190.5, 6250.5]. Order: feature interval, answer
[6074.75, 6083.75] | 0.114 mag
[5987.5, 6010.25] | 0.031 mag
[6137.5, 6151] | 0.002 mag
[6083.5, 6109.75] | 0.025 mag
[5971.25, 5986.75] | -0.052 mag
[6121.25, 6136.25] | -0.004 mag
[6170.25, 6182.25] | -0.015 mag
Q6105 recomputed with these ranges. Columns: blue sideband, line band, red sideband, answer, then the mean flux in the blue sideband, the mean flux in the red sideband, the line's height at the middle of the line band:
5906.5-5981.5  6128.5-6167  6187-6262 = 0.6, 4.6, 4.42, 4.47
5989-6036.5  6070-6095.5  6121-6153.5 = -0.7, 4.29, 4.44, 4.37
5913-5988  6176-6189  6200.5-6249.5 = -0.4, 4.62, 4.41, 4.44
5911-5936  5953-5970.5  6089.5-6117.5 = -0.7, 4.62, 4.44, 4.58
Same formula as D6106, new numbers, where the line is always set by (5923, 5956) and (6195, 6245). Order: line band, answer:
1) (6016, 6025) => 1.7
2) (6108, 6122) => -1.6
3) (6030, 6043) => -1.2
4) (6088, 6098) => -1.0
